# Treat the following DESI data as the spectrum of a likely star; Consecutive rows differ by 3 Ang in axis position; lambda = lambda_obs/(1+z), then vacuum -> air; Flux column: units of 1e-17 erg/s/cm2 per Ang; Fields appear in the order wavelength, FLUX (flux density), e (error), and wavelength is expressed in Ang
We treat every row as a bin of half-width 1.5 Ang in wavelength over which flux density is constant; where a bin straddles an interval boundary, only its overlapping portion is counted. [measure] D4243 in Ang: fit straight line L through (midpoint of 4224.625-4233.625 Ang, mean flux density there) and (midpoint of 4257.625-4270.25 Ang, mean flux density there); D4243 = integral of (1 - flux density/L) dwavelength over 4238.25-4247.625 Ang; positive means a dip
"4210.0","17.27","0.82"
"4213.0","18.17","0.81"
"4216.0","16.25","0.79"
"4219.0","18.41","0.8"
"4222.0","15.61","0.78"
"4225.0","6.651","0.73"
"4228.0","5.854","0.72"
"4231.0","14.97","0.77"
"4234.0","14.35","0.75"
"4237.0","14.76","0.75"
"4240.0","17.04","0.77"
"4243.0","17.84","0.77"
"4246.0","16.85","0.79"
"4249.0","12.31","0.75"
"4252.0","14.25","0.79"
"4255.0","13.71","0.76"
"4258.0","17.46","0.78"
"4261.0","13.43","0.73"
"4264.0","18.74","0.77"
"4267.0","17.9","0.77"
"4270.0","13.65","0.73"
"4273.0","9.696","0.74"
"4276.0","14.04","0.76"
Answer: -3.4 Ang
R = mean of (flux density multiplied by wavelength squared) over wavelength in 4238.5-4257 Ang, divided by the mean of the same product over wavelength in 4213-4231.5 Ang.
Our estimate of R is 1.2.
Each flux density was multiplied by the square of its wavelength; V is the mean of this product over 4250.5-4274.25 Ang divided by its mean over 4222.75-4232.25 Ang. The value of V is 1.6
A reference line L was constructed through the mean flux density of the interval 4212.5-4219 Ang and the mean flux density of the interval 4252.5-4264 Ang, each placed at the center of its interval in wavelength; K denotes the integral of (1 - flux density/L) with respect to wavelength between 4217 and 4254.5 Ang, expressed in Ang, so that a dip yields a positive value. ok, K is 5.2 Ang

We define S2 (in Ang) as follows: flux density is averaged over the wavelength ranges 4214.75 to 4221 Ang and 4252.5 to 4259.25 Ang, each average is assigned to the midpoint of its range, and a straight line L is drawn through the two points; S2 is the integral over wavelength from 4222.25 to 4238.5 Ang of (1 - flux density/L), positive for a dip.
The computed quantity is 4.8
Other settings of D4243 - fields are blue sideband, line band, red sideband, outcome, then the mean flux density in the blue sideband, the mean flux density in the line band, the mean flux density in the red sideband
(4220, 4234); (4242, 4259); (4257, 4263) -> -1.13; 11.4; 15.3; 15.6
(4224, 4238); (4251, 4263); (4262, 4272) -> -0.01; 11.4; 14.9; 16.2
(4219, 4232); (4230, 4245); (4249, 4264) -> -3.55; 11.5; 15.9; 14.9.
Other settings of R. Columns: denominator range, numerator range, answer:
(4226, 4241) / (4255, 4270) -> 1.26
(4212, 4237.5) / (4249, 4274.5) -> 1.09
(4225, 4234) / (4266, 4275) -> 1.32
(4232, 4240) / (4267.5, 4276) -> 0.87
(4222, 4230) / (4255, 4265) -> 1.90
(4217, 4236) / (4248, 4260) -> 1.15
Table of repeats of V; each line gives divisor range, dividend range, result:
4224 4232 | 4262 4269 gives 2.00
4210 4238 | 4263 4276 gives 1.07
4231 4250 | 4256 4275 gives 0.98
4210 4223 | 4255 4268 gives 0.98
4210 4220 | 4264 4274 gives 0.86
